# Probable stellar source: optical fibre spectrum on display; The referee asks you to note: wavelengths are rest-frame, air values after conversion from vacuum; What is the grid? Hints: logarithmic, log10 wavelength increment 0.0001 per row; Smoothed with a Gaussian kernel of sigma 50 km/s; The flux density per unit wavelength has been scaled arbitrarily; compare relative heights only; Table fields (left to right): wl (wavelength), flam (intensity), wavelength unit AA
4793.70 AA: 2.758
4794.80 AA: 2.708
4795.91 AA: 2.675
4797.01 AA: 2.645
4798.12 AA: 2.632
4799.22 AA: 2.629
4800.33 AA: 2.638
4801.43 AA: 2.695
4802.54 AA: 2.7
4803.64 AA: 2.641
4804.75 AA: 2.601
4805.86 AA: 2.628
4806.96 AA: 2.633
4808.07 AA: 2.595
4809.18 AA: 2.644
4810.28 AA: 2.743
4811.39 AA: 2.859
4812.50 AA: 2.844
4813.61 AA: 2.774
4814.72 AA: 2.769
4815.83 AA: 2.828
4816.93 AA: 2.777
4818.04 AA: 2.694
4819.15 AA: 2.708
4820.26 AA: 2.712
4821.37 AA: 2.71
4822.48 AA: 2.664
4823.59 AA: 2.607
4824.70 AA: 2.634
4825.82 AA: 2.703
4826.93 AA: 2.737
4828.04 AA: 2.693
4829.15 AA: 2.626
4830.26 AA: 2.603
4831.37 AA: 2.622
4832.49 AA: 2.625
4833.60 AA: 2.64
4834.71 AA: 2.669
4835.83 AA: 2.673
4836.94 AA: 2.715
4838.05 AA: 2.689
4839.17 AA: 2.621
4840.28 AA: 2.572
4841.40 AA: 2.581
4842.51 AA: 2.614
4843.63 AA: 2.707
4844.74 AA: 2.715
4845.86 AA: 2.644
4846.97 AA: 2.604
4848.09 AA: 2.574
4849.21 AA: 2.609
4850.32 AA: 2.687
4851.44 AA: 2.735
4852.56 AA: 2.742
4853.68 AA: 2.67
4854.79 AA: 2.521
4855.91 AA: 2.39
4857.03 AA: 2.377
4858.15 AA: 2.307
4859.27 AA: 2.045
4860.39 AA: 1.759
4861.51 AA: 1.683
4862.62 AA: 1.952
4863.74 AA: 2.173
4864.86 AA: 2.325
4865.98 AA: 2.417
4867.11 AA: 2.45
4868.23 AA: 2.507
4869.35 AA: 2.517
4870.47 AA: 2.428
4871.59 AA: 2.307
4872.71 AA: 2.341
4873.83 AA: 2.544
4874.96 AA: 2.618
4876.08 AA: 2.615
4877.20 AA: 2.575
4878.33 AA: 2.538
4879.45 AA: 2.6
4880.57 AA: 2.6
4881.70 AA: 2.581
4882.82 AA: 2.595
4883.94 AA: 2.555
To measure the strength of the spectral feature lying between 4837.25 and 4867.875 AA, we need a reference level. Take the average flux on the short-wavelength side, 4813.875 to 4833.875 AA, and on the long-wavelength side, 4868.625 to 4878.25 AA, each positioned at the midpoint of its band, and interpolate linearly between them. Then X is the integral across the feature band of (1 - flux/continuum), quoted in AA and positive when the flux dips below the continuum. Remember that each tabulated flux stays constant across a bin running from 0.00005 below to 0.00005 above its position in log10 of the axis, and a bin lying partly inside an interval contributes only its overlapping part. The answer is 1.5 AA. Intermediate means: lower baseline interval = 2.69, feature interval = 2.45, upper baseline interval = 2.5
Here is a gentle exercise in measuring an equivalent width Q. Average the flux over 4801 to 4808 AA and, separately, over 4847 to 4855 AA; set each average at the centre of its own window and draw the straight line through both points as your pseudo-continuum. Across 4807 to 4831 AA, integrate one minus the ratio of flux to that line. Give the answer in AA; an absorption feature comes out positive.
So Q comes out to -0.56 AA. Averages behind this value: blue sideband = 2.64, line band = 2.71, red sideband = 2.65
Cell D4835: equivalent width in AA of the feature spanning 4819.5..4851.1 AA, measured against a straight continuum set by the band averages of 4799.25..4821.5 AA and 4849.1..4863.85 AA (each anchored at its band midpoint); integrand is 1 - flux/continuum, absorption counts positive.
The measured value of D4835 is -1.9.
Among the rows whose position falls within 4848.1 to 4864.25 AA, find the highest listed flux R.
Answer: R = 2.742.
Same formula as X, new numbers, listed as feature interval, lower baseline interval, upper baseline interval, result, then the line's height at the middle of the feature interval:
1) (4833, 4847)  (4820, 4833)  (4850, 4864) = -0.8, 2.5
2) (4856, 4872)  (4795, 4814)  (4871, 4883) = 2.0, 2.56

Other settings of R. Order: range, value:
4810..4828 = 2.859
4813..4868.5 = 2.828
